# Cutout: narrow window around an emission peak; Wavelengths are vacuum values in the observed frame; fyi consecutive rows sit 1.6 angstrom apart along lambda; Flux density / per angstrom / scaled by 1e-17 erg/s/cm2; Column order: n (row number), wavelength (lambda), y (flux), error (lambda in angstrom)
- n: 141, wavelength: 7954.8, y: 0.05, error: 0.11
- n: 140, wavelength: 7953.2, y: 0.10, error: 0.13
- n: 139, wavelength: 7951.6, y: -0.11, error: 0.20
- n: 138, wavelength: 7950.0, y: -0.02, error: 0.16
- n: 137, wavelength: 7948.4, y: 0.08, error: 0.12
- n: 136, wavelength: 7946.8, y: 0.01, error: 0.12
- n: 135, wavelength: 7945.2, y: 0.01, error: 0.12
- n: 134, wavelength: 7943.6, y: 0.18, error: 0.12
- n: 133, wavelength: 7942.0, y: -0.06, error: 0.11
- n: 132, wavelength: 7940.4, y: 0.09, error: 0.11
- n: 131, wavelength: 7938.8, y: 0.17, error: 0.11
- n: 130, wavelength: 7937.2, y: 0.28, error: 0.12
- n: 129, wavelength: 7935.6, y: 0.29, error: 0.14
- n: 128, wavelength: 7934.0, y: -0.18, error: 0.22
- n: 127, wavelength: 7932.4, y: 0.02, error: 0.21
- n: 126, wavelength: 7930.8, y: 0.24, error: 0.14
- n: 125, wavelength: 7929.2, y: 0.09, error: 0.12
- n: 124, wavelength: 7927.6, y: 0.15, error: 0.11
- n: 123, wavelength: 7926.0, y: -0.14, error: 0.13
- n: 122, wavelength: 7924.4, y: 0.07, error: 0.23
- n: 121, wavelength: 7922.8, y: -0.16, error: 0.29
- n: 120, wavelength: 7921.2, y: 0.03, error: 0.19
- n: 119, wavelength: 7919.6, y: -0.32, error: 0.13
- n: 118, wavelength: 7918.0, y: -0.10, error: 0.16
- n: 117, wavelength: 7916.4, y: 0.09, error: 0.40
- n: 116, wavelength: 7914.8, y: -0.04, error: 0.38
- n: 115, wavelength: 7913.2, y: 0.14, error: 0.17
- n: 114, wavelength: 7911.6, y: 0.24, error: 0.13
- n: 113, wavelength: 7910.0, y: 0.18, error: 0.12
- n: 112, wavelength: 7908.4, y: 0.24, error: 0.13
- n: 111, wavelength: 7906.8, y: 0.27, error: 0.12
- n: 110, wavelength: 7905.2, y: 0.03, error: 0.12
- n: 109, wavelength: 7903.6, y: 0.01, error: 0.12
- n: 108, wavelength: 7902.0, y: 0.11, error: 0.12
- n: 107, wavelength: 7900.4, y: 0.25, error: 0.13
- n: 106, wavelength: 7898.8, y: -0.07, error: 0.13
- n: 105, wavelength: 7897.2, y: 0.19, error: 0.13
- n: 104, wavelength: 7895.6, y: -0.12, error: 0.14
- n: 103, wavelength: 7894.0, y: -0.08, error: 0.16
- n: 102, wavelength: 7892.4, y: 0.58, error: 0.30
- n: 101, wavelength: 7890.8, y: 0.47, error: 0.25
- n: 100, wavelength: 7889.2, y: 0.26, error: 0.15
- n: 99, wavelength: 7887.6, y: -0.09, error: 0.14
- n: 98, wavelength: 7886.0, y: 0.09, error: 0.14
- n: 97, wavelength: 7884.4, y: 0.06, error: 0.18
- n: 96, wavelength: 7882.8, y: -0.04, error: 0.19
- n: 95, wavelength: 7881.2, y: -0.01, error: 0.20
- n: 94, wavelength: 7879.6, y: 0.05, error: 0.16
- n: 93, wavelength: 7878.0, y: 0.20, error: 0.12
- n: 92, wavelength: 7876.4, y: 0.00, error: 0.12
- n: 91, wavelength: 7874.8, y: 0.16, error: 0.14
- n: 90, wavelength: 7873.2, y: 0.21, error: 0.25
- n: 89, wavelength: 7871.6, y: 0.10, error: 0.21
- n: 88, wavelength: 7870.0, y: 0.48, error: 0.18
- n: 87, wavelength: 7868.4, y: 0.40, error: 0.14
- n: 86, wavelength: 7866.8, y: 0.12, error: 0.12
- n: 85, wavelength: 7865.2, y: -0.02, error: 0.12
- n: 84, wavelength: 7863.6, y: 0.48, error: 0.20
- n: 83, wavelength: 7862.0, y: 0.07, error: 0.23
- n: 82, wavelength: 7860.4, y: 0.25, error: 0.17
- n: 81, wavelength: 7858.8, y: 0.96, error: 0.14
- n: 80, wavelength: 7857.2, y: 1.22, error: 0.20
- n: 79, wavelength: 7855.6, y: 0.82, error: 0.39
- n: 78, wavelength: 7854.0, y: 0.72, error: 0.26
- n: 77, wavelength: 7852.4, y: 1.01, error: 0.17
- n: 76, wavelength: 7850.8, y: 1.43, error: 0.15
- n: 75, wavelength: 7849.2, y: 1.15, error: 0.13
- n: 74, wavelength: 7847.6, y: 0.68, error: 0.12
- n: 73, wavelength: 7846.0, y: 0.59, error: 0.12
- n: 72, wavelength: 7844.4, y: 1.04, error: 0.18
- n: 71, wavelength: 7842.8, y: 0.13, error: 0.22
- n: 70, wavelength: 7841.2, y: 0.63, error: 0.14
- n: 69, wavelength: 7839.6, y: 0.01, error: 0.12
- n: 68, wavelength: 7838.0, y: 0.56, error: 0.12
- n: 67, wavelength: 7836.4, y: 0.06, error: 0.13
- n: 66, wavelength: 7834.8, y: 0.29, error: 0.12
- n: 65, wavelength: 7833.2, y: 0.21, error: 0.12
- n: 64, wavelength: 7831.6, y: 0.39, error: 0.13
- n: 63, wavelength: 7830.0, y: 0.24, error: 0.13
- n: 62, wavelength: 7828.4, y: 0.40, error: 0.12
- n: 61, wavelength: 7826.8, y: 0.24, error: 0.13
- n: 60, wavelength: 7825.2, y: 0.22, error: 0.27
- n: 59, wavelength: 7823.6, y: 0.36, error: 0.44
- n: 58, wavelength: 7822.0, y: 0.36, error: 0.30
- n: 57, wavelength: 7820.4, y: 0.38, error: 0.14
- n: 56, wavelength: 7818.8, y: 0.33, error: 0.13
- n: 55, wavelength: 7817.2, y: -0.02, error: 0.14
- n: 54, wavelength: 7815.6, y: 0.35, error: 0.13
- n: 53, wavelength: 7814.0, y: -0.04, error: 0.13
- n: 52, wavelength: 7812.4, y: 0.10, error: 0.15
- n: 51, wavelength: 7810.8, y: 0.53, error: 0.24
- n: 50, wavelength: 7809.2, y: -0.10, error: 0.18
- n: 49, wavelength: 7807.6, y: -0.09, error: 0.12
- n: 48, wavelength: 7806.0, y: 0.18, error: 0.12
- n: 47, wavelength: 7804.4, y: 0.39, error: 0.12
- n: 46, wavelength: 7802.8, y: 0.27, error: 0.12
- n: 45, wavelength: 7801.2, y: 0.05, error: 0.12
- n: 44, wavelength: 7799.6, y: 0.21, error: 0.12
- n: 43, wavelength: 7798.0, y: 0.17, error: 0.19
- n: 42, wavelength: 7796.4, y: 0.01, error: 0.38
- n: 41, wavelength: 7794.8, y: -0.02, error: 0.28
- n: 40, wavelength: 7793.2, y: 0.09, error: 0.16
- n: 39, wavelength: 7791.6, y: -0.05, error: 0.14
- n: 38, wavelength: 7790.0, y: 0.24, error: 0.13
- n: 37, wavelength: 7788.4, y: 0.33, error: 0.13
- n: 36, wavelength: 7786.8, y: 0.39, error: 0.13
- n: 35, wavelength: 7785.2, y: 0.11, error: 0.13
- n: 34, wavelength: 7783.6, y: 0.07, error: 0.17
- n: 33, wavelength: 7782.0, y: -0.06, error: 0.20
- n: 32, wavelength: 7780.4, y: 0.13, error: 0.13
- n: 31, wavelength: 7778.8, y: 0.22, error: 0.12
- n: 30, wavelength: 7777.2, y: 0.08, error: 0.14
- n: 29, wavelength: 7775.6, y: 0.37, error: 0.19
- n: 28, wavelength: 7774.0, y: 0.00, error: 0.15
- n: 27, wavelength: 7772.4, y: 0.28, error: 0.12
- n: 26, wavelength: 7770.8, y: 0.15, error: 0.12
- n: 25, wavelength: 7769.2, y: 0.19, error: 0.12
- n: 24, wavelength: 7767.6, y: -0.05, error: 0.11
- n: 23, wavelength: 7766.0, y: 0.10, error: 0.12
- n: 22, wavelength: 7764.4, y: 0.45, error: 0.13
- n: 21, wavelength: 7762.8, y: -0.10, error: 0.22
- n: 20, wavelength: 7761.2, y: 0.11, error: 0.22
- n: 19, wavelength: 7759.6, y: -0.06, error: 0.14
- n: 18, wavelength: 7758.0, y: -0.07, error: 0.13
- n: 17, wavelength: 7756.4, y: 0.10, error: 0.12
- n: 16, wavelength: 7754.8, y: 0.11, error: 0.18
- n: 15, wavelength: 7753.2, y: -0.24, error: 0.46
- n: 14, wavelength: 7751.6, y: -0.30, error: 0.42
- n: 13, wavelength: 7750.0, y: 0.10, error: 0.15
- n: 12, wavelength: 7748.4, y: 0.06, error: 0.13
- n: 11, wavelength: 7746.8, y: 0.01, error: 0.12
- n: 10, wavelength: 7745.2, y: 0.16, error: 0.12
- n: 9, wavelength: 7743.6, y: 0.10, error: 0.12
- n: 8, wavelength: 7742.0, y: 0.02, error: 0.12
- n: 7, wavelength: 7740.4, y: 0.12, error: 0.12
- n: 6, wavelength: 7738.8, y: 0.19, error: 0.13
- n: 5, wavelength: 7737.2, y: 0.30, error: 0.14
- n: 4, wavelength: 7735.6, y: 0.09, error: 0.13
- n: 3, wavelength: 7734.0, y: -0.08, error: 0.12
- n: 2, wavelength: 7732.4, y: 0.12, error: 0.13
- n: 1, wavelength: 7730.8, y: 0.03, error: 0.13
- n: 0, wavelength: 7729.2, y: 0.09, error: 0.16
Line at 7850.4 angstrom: [O II]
